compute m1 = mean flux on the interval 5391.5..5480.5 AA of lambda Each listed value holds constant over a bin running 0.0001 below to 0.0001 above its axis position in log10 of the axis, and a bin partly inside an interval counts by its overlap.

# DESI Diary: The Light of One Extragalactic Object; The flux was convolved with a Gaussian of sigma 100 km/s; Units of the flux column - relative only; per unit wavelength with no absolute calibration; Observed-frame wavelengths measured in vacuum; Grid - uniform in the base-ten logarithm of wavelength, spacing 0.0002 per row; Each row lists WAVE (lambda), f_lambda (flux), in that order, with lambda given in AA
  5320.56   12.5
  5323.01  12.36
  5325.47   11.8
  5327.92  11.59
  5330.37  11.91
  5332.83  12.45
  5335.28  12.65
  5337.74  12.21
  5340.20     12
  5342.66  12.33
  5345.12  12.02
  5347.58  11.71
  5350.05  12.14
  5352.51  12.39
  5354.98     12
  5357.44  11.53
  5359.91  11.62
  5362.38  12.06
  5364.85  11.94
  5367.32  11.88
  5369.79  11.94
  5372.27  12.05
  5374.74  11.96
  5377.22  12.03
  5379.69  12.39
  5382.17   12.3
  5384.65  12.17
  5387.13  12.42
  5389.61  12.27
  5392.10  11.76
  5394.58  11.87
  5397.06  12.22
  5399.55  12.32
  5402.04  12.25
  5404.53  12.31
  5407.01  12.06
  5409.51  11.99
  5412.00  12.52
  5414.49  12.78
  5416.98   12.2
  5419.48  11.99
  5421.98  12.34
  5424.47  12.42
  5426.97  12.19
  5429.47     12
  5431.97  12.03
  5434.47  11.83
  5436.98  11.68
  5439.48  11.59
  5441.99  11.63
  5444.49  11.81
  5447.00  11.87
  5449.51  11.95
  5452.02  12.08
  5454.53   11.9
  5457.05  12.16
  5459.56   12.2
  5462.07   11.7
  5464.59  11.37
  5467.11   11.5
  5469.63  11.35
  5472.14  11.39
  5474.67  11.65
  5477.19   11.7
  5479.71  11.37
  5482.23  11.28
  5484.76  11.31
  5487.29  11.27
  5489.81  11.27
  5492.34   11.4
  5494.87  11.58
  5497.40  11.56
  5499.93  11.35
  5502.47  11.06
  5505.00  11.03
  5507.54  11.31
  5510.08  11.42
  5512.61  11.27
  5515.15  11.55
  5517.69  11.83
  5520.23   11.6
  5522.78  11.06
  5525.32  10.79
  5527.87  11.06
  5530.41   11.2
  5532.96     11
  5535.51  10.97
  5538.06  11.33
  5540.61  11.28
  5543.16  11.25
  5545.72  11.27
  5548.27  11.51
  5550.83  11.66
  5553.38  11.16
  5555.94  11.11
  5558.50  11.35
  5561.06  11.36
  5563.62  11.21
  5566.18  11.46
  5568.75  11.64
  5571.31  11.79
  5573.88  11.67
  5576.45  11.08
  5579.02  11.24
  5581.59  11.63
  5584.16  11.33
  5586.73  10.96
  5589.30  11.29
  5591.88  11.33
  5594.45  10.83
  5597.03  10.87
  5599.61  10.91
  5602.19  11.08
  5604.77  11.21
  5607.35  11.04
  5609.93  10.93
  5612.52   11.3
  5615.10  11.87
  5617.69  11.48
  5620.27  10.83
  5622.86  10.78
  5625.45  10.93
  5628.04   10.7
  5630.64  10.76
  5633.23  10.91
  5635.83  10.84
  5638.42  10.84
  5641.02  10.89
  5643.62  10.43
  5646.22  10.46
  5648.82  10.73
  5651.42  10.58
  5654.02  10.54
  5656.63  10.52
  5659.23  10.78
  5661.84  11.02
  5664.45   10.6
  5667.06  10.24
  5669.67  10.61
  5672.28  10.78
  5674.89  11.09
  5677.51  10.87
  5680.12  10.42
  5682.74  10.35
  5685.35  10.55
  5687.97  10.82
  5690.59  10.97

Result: 11.9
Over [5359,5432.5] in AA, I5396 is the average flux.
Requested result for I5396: 12.1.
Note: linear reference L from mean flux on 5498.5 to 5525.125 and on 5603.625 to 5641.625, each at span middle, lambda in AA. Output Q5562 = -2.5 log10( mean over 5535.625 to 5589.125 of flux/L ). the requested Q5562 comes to -0.02 mag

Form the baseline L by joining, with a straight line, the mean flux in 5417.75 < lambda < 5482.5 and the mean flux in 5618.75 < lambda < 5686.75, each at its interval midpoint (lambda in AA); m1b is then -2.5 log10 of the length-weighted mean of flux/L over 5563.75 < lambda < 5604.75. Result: -0.019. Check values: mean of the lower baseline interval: 11.8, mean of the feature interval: 11.3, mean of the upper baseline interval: 10.7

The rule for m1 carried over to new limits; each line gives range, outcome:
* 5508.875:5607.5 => 11.3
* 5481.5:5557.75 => 11.3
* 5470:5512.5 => 11.4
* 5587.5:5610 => 11.1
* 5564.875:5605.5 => 11.3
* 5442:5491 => 11.6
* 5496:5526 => 11.3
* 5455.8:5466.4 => 11.8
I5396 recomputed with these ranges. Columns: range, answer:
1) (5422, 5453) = 11.9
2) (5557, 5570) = 11.4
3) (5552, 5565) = 11.3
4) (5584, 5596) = 11.1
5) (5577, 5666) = 11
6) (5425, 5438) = 12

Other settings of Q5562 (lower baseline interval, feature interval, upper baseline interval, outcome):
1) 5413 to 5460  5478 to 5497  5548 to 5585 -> 0.039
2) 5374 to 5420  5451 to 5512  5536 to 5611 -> 0.024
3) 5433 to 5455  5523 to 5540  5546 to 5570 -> 0.040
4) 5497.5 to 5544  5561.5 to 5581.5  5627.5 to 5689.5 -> -0.039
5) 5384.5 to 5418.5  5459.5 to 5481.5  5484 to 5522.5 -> 0.010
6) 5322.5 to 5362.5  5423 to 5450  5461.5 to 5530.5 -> -0.027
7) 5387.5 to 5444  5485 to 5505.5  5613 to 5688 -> 0.031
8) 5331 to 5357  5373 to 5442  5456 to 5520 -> -0.025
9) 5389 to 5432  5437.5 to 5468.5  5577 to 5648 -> 0.013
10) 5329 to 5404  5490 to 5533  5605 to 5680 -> 0.012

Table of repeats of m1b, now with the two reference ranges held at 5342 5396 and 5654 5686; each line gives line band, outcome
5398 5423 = -0.04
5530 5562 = 0.00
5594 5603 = 0.01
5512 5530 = 0.00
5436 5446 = 0.00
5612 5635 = -0.02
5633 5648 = 0.01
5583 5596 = -0.01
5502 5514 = 0.02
